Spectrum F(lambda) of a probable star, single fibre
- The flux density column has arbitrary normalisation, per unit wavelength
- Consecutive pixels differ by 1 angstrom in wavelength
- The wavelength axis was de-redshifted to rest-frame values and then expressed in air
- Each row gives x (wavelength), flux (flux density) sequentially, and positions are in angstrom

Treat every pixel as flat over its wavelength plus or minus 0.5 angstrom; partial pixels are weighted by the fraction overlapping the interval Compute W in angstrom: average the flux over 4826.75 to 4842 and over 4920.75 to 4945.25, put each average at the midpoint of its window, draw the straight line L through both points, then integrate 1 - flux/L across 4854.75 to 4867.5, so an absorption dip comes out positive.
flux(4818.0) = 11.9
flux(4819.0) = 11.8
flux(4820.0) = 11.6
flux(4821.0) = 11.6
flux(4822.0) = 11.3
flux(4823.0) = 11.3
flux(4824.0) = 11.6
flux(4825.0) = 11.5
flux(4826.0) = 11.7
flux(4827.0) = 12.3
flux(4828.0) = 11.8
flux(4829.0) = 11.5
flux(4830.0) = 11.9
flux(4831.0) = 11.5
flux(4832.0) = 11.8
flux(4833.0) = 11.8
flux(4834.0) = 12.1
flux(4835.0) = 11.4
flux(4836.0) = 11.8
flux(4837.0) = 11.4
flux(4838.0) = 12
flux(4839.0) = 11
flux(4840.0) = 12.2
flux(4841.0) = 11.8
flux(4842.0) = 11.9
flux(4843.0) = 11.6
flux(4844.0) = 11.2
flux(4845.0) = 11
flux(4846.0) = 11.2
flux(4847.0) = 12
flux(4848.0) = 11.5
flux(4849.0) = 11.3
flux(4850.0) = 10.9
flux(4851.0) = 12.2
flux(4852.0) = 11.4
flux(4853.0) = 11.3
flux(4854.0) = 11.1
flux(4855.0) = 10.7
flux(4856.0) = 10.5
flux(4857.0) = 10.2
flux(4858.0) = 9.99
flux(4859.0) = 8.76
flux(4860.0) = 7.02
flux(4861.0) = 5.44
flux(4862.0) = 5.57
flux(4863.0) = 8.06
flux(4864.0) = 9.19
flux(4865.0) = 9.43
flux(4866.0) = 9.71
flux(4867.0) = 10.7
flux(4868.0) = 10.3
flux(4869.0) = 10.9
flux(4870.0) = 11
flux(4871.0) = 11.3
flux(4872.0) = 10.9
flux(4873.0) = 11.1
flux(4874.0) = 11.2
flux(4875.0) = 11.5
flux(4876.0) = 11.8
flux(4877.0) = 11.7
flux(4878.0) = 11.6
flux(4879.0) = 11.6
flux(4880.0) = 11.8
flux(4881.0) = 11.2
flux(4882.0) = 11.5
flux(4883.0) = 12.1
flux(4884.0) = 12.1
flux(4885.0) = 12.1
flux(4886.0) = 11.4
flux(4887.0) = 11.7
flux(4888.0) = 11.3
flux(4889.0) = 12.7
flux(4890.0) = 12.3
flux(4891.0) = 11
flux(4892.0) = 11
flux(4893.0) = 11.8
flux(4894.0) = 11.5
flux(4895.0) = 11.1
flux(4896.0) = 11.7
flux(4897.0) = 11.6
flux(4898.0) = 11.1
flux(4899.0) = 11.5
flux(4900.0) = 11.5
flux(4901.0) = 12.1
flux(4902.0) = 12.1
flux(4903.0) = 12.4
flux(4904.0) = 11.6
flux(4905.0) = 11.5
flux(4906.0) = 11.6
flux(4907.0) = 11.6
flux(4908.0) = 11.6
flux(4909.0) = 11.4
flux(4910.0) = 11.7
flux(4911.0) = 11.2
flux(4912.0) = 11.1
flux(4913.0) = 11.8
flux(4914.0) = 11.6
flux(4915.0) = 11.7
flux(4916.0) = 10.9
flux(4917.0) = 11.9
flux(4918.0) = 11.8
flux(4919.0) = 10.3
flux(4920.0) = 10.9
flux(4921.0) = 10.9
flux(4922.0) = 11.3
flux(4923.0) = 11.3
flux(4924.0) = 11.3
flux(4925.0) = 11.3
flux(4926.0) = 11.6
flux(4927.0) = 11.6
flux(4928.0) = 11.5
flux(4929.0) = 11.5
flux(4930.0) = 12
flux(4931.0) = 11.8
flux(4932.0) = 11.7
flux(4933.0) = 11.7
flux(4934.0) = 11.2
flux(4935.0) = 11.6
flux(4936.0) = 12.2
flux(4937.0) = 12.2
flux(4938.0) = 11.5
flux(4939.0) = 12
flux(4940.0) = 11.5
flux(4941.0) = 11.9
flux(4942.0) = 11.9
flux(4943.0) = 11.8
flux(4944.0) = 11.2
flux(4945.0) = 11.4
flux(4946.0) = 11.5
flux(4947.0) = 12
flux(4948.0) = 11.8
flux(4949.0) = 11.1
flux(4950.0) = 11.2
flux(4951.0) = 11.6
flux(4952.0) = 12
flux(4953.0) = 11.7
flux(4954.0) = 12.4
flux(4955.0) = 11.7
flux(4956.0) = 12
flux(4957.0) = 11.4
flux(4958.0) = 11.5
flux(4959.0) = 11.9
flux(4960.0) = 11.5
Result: 3.1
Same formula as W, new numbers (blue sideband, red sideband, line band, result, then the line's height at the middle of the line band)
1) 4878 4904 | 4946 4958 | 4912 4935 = 0.5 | 11.7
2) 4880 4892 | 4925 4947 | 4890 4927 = 0.8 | 11.7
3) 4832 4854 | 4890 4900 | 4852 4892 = 3.0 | 11.5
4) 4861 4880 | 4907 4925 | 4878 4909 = -2.4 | 10.8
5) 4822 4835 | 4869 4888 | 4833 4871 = 3.5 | 11.6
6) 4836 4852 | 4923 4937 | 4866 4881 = 0.5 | 11.6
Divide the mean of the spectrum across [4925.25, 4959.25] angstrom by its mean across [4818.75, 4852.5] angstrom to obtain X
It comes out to 1.01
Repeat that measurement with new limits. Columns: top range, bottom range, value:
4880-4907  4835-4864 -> 1.11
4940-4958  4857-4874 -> 1.24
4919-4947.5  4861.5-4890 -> 1.06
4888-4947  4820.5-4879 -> 1.06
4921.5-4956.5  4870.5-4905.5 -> 1.00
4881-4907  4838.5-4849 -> 1.01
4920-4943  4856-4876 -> 1.20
